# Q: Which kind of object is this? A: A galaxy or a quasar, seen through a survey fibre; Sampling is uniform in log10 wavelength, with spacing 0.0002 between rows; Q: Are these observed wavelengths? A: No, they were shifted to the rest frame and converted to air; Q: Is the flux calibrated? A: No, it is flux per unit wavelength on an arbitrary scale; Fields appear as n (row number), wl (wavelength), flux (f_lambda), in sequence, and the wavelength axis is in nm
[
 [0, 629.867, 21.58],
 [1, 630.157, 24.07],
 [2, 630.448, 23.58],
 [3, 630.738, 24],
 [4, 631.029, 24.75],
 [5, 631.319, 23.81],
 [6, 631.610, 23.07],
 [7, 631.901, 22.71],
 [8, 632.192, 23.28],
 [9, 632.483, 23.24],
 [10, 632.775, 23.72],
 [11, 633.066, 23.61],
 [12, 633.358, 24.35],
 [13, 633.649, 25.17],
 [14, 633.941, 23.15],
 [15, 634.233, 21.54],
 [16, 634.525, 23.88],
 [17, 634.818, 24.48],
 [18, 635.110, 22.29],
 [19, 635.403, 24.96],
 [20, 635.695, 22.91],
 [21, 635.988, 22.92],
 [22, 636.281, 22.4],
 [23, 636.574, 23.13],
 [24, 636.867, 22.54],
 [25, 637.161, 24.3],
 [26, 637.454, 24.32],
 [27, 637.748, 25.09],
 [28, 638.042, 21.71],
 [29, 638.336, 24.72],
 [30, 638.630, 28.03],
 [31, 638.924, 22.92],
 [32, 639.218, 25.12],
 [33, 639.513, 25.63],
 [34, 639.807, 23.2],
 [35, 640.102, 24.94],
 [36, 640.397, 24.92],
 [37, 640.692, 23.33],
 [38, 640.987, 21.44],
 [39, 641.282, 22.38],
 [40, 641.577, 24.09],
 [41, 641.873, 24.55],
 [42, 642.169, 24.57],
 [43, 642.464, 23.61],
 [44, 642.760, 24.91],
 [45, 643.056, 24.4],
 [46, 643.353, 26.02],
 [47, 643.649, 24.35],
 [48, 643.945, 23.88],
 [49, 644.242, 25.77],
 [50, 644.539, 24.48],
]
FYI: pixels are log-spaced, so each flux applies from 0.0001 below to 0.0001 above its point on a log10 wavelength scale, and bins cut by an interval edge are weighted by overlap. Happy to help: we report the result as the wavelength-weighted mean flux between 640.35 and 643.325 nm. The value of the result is 23.9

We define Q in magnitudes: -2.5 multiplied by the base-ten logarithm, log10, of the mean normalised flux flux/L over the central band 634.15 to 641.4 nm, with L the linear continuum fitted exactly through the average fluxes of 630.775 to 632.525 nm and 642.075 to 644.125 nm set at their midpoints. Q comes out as 0.01 mag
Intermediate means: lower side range 23.5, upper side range 24.6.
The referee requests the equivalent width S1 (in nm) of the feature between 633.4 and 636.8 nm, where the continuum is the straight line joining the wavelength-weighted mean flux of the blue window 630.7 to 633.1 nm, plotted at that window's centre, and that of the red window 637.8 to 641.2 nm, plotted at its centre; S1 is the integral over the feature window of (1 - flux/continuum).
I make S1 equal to 0.06 nm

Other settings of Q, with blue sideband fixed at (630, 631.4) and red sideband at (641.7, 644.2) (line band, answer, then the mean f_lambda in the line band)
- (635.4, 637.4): 0.05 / 23.2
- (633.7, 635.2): 0.04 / 23.2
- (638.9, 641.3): 0.03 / 23.9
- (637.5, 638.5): 0.02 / 23.9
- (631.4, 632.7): 0.04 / 23.1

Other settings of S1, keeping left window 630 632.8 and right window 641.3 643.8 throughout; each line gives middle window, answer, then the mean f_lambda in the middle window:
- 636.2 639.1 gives 0.014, 24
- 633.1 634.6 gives 0.012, 23.6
